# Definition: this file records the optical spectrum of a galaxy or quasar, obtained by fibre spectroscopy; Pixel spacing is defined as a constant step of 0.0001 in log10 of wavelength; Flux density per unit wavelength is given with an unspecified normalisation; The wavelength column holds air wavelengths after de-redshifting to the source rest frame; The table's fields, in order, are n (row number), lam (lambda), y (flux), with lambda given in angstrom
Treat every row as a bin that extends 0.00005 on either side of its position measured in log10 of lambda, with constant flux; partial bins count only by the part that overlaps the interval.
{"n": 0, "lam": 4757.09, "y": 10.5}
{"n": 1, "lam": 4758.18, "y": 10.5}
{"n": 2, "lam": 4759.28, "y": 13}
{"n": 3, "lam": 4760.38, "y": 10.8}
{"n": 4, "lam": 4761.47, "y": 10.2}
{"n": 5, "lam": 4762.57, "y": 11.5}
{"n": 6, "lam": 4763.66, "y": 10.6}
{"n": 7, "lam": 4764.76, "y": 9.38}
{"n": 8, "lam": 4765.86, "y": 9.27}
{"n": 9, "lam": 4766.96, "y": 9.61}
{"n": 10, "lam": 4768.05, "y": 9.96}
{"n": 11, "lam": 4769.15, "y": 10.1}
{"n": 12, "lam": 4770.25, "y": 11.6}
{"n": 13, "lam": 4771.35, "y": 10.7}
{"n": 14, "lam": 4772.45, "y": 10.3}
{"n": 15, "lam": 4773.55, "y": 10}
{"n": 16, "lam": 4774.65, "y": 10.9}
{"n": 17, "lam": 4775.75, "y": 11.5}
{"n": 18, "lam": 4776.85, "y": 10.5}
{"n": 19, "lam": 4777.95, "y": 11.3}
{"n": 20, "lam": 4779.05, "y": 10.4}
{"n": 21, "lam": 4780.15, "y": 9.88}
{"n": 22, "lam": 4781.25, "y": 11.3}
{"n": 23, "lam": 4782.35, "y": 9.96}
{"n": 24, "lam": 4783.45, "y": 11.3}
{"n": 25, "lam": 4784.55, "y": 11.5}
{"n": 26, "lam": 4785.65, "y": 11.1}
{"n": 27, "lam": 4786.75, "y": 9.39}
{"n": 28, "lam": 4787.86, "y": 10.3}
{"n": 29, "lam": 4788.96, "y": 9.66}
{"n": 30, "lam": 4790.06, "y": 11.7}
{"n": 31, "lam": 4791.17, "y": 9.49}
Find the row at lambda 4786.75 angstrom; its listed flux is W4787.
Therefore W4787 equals 9.39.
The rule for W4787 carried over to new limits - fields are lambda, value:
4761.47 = 10.2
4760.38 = 10.8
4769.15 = 10.1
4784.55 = 11.5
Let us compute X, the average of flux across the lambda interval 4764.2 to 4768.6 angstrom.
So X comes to 9.55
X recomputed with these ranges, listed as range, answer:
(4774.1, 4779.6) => 10.9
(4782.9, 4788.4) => 10.7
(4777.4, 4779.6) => 10.9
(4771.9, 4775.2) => 10.4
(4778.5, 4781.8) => 10.5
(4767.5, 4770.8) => 10.6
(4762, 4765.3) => 10.5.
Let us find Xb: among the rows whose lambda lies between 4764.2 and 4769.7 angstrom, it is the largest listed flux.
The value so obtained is 10.1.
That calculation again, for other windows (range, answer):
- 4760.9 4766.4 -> 11.5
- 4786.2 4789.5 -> 10.3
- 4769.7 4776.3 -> 11.6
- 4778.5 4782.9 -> 11.3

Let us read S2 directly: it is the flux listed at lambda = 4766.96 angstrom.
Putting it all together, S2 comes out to 9.61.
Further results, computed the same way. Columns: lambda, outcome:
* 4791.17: 9.49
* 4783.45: 11.3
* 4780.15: 9.88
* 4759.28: 13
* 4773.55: 10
